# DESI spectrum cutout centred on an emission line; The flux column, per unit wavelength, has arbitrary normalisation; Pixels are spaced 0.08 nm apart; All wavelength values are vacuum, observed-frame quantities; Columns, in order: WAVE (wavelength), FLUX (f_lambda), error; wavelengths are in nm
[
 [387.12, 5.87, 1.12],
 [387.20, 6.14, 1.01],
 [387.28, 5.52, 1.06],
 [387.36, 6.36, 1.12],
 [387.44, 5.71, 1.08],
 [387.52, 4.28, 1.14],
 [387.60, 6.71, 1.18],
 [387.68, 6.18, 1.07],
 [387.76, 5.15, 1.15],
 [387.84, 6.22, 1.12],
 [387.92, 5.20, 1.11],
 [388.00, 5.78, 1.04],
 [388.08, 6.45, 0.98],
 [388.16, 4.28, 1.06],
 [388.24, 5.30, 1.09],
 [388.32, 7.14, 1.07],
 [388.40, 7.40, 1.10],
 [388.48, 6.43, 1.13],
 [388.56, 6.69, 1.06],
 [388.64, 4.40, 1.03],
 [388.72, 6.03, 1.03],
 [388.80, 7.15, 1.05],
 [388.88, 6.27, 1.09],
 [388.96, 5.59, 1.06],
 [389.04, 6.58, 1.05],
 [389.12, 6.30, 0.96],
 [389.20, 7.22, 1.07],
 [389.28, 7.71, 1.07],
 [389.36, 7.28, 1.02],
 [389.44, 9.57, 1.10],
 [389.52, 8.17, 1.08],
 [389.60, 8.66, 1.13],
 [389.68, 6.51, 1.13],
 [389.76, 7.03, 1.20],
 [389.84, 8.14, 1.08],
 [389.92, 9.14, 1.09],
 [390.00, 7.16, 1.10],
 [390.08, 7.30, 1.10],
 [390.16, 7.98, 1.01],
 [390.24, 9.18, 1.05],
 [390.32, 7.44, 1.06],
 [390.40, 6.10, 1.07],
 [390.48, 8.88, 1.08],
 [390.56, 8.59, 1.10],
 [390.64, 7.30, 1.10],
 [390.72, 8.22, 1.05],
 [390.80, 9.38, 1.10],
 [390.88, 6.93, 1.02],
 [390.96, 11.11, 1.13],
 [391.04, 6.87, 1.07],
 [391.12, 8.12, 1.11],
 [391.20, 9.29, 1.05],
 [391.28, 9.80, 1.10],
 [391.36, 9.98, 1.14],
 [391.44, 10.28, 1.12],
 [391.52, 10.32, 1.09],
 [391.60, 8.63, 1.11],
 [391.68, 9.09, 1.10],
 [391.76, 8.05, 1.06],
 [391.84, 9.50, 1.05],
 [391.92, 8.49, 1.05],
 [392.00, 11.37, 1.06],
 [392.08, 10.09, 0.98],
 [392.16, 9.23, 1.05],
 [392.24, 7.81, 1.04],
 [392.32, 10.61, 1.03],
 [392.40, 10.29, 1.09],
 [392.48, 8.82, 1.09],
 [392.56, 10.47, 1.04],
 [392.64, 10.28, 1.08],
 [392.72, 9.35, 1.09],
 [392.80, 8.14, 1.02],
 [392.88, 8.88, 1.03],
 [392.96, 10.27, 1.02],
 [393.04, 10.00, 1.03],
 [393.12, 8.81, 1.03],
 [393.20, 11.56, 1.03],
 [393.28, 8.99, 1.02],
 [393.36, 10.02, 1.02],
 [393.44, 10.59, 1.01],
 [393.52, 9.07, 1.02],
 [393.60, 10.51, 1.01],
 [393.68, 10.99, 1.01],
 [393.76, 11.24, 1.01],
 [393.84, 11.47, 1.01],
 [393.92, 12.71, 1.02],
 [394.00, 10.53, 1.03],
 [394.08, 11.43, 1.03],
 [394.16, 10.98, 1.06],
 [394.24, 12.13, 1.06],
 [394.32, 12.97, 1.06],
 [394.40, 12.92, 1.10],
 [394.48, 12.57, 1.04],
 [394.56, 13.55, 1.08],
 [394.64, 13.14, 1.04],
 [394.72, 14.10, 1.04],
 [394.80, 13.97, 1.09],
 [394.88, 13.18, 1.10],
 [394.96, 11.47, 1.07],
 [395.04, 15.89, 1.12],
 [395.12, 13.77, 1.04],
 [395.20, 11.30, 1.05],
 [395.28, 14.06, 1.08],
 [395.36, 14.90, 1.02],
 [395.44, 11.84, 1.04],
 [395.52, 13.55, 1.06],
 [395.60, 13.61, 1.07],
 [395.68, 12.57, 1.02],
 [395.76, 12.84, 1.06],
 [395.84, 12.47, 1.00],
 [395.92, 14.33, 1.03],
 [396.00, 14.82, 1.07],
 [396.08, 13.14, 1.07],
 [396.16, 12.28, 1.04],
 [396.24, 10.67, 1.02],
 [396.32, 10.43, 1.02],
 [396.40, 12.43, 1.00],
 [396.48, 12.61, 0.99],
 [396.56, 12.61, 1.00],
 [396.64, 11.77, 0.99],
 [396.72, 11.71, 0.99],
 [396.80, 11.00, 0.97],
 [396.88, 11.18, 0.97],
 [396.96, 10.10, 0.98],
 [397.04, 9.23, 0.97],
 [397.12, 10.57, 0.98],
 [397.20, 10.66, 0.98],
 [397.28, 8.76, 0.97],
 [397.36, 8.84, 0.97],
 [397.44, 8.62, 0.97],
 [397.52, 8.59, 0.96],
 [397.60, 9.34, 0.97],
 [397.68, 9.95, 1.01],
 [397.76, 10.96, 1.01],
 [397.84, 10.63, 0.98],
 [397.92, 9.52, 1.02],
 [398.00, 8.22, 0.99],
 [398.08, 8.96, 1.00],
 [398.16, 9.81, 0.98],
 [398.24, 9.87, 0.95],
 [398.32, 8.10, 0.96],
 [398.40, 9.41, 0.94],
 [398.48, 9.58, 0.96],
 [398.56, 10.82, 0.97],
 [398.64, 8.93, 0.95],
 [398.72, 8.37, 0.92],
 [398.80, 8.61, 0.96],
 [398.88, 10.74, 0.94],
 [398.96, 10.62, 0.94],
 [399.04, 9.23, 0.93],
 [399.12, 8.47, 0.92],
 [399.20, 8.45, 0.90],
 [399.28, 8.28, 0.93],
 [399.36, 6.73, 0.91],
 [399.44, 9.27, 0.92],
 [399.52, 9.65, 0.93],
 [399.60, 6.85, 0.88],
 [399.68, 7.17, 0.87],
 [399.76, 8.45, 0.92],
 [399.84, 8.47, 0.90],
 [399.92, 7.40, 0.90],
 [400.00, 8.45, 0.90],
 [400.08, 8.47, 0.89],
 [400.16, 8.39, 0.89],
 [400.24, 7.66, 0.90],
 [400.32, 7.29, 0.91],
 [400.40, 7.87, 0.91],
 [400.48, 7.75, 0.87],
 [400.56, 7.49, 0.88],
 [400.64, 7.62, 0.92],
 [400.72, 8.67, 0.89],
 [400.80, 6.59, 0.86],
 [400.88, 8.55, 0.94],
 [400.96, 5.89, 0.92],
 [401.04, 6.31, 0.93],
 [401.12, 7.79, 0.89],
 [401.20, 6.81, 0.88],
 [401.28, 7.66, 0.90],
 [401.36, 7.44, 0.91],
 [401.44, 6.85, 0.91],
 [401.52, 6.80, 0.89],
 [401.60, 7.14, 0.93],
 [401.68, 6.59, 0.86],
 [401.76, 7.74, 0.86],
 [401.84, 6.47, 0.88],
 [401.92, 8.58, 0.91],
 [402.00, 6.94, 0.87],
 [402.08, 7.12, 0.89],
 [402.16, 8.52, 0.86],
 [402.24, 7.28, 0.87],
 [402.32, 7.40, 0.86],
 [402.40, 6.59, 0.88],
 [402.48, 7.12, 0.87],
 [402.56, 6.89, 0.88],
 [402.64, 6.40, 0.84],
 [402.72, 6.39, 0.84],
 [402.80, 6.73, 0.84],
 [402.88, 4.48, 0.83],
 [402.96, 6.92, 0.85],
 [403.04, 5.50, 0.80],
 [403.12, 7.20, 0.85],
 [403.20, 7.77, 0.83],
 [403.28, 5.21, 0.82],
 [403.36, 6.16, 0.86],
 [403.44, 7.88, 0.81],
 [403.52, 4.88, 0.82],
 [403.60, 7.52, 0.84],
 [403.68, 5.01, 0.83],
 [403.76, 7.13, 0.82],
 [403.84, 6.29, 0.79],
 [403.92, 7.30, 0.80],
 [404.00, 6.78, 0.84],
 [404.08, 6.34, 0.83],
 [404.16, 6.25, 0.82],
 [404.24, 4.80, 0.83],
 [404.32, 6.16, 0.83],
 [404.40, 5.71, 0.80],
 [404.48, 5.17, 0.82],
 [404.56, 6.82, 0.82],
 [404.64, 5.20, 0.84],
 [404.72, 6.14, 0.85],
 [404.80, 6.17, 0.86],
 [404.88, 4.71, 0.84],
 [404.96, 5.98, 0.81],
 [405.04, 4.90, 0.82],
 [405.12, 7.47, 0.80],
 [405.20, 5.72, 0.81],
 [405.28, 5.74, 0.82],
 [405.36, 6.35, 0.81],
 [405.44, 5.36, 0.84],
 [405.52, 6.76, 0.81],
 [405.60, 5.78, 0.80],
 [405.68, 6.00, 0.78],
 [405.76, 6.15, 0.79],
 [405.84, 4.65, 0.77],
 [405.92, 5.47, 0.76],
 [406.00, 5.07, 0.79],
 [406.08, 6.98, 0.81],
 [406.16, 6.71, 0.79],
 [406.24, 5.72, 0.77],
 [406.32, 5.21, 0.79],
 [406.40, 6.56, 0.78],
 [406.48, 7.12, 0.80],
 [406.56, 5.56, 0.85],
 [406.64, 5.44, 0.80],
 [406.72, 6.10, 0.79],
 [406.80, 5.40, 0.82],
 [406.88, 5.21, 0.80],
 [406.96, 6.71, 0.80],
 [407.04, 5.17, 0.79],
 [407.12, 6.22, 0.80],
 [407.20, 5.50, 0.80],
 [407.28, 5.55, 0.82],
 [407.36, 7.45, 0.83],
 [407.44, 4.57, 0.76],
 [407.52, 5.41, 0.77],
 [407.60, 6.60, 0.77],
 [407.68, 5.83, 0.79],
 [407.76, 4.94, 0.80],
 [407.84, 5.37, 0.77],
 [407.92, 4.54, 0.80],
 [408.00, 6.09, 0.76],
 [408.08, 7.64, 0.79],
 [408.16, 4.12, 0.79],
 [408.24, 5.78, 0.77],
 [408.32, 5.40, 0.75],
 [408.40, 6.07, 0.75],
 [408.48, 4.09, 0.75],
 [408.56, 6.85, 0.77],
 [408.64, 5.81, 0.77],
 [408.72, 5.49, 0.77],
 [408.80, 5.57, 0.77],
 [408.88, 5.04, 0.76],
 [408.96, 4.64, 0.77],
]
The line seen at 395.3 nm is C IV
